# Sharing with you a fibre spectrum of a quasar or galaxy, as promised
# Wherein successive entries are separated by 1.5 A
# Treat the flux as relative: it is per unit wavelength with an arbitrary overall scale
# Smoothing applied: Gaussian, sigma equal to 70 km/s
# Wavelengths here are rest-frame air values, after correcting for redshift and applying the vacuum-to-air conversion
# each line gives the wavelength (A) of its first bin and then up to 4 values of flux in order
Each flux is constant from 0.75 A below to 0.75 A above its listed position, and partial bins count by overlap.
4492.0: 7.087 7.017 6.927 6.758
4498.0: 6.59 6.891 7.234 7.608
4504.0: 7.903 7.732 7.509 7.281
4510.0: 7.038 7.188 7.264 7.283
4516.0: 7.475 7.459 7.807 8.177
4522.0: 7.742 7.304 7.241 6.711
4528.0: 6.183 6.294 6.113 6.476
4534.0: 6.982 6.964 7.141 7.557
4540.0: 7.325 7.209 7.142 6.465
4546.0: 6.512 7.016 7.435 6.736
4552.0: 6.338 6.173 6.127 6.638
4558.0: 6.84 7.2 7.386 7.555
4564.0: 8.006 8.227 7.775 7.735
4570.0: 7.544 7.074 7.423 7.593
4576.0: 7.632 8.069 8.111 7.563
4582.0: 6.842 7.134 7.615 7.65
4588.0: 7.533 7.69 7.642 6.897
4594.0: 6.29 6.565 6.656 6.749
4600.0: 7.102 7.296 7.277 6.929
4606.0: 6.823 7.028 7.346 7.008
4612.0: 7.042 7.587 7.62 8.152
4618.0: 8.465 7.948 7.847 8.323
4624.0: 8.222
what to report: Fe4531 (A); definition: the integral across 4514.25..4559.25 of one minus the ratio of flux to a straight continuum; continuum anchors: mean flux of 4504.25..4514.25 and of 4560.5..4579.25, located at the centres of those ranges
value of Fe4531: 3.28 A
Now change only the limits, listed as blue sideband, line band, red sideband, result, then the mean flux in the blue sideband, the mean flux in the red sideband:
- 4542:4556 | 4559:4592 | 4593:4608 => -4.0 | 6.67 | 6.87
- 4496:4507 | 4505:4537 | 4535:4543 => 0.5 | 7.27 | 7.24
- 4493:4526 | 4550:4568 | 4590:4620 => 0.4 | 7.34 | 7.22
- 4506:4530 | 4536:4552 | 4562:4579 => 1.0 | 7.26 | 7.71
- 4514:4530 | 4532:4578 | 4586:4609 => 0.1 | 7.26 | 7.08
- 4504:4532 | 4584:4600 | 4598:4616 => 0.1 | 7.22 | 7.17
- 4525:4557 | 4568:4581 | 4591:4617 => -1.3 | 6.75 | 7.09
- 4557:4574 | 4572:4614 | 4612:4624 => 2.6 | 7.51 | 7.95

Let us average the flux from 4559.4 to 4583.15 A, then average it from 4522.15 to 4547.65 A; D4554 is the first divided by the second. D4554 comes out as 1.1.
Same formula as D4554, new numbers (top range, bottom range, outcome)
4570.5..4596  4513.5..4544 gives 1.04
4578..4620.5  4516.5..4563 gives 1.05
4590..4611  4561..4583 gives 0.91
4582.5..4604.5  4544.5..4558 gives 1.08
